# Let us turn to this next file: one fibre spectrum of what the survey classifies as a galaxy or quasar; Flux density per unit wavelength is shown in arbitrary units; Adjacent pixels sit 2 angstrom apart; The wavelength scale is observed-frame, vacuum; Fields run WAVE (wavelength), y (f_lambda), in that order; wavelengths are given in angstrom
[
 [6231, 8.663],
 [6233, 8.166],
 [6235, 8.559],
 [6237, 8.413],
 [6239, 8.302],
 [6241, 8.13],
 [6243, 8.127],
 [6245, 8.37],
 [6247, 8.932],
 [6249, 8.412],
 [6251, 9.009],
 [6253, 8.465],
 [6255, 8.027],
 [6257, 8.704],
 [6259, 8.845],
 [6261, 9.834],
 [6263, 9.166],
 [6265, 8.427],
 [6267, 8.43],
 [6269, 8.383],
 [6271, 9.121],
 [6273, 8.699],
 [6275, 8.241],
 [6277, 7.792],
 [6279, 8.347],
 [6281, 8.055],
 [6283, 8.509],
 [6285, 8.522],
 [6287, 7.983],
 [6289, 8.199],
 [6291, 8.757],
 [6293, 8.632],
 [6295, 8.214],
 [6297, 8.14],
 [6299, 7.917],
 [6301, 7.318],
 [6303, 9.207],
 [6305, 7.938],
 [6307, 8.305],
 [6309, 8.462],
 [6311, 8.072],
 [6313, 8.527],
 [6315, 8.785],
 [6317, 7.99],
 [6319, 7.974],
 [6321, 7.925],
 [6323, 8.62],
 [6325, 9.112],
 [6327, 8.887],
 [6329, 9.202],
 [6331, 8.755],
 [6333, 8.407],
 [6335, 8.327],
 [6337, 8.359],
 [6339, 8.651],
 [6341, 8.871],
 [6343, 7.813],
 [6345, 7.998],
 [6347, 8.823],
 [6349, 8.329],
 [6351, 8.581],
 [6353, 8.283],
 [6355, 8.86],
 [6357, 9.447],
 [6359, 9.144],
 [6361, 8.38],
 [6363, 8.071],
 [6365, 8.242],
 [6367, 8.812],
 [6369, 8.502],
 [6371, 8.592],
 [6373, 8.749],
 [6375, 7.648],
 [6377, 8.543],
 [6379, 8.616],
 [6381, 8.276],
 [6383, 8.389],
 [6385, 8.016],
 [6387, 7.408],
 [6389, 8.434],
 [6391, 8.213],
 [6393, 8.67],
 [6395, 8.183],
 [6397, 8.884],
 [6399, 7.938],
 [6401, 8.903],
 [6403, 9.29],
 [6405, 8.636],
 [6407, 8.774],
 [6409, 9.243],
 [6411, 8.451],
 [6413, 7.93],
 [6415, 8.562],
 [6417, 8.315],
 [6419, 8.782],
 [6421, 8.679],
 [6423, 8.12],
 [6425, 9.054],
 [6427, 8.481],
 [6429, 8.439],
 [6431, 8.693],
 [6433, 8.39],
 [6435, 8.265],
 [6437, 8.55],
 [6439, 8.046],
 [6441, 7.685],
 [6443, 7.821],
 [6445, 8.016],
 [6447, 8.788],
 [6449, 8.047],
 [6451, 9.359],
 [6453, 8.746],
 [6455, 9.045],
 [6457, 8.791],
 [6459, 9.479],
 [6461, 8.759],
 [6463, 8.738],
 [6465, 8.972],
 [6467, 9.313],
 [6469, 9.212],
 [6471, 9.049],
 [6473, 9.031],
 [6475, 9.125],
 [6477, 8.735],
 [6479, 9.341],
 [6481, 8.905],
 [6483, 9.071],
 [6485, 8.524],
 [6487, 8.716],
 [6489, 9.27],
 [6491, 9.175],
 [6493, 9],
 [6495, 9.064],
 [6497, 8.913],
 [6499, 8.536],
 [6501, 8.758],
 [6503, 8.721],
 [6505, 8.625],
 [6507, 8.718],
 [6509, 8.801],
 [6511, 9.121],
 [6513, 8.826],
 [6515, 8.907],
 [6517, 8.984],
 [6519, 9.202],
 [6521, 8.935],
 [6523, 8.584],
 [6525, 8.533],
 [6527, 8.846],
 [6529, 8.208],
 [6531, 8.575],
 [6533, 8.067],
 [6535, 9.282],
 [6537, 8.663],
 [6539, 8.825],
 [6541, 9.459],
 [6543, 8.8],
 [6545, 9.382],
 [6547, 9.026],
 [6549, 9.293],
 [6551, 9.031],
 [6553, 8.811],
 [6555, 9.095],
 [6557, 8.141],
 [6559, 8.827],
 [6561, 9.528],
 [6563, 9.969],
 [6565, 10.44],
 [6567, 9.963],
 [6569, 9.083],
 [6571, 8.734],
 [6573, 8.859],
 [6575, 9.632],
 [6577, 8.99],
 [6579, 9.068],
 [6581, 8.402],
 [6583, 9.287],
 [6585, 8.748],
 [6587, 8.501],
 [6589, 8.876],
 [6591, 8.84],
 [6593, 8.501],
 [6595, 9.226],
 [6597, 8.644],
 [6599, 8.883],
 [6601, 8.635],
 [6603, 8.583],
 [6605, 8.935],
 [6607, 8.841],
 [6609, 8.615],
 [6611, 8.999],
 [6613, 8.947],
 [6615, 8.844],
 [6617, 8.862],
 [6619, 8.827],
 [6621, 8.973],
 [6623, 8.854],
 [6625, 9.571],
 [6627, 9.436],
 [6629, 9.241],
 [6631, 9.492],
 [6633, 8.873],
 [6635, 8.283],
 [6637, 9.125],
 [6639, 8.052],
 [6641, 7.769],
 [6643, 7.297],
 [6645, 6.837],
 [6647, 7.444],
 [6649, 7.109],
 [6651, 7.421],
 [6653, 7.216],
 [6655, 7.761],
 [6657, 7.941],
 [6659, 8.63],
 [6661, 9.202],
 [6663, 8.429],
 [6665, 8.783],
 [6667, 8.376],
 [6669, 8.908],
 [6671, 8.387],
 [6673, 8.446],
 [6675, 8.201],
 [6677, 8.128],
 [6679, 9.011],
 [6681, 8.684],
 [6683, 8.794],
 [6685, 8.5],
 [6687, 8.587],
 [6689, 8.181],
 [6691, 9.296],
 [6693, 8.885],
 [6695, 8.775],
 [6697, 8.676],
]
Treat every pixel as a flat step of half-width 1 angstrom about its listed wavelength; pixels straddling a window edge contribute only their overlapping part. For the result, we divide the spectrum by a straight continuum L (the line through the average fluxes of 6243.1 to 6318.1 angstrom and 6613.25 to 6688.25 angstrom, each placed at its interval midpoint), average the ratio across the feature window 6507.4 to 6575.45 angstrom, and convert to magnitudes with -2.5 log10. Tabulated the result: -0.070 mag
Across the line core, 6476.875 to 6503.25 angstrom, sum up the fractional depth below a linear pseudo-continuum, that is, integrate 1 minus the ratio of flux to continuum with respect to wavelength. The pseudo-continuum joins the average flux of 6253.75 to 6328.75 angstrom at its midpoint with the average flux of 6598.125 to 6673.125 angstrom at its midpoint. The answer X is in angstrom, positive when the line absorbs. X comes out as -1.4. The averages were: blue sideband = 8.44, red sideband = 8.5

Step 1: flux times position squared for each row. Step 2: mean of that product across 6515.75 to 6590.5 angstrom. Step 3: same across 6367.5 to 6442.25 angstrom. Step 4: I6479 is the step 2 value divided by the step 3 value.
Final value 1.11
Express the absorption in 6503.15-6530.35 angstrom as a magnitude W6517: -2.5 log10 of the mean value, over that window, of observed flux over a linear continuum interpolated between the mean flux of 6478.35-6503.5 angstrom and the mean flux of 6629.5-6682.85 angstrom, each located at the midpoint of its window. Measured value 0.003 mag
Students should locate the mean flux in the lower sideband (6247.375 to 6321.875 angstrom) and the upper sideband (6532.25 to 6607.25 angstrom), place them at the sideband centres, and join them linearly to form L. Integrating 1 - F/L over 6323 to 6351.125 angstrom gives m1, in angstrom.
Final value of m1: -0.2 angstrom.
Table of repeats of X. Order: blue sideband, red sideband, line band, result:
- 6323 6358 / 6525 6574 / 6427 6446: 1.3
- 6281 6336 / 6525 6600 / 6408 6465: 0.9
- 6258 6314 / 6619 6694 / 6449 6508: -3.5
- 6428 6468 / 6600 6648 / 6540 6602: -3.1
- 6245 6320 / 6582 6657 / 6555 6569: -1.5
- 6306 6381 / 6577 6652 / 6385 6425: 0.1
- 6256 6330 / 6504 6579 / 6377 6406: 0.8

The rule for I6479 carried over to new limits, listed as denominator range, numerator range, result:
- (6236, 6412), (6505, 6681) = 1.12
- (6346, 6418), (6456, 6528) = 1.09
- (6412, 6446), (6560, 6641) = 1.14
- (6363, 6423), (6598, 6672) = 1.08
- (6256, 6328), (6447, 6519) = 1.12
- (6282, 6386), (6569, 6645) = 1.13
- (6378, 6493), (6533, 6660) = 1.06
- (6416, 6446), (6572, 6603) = 1.11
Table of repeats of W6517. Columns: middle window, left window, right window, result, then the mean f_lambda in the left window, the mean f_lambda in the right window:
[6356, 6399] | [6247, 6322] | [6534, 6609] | 0.024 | 8.42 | 9.02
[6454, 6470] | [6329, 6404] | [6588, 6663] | -0.067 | 8.48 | 8.53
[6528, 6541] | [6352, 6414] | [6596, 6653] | -0.019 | 8.5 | 8.53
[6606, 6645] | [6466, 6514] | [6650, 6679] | -0.037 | 8.94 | 8.3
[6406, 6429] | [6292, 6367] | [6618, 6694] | -0.016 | 8.45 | 8.45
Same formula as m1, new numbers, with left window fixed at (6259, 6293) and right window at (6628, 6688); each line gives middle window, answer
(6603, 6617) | -0.9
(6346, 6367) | -0.3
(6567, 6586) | -1.5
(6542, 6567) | -2.6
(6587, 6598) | -0.6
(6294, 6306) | 0.6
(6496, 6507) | -0.4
